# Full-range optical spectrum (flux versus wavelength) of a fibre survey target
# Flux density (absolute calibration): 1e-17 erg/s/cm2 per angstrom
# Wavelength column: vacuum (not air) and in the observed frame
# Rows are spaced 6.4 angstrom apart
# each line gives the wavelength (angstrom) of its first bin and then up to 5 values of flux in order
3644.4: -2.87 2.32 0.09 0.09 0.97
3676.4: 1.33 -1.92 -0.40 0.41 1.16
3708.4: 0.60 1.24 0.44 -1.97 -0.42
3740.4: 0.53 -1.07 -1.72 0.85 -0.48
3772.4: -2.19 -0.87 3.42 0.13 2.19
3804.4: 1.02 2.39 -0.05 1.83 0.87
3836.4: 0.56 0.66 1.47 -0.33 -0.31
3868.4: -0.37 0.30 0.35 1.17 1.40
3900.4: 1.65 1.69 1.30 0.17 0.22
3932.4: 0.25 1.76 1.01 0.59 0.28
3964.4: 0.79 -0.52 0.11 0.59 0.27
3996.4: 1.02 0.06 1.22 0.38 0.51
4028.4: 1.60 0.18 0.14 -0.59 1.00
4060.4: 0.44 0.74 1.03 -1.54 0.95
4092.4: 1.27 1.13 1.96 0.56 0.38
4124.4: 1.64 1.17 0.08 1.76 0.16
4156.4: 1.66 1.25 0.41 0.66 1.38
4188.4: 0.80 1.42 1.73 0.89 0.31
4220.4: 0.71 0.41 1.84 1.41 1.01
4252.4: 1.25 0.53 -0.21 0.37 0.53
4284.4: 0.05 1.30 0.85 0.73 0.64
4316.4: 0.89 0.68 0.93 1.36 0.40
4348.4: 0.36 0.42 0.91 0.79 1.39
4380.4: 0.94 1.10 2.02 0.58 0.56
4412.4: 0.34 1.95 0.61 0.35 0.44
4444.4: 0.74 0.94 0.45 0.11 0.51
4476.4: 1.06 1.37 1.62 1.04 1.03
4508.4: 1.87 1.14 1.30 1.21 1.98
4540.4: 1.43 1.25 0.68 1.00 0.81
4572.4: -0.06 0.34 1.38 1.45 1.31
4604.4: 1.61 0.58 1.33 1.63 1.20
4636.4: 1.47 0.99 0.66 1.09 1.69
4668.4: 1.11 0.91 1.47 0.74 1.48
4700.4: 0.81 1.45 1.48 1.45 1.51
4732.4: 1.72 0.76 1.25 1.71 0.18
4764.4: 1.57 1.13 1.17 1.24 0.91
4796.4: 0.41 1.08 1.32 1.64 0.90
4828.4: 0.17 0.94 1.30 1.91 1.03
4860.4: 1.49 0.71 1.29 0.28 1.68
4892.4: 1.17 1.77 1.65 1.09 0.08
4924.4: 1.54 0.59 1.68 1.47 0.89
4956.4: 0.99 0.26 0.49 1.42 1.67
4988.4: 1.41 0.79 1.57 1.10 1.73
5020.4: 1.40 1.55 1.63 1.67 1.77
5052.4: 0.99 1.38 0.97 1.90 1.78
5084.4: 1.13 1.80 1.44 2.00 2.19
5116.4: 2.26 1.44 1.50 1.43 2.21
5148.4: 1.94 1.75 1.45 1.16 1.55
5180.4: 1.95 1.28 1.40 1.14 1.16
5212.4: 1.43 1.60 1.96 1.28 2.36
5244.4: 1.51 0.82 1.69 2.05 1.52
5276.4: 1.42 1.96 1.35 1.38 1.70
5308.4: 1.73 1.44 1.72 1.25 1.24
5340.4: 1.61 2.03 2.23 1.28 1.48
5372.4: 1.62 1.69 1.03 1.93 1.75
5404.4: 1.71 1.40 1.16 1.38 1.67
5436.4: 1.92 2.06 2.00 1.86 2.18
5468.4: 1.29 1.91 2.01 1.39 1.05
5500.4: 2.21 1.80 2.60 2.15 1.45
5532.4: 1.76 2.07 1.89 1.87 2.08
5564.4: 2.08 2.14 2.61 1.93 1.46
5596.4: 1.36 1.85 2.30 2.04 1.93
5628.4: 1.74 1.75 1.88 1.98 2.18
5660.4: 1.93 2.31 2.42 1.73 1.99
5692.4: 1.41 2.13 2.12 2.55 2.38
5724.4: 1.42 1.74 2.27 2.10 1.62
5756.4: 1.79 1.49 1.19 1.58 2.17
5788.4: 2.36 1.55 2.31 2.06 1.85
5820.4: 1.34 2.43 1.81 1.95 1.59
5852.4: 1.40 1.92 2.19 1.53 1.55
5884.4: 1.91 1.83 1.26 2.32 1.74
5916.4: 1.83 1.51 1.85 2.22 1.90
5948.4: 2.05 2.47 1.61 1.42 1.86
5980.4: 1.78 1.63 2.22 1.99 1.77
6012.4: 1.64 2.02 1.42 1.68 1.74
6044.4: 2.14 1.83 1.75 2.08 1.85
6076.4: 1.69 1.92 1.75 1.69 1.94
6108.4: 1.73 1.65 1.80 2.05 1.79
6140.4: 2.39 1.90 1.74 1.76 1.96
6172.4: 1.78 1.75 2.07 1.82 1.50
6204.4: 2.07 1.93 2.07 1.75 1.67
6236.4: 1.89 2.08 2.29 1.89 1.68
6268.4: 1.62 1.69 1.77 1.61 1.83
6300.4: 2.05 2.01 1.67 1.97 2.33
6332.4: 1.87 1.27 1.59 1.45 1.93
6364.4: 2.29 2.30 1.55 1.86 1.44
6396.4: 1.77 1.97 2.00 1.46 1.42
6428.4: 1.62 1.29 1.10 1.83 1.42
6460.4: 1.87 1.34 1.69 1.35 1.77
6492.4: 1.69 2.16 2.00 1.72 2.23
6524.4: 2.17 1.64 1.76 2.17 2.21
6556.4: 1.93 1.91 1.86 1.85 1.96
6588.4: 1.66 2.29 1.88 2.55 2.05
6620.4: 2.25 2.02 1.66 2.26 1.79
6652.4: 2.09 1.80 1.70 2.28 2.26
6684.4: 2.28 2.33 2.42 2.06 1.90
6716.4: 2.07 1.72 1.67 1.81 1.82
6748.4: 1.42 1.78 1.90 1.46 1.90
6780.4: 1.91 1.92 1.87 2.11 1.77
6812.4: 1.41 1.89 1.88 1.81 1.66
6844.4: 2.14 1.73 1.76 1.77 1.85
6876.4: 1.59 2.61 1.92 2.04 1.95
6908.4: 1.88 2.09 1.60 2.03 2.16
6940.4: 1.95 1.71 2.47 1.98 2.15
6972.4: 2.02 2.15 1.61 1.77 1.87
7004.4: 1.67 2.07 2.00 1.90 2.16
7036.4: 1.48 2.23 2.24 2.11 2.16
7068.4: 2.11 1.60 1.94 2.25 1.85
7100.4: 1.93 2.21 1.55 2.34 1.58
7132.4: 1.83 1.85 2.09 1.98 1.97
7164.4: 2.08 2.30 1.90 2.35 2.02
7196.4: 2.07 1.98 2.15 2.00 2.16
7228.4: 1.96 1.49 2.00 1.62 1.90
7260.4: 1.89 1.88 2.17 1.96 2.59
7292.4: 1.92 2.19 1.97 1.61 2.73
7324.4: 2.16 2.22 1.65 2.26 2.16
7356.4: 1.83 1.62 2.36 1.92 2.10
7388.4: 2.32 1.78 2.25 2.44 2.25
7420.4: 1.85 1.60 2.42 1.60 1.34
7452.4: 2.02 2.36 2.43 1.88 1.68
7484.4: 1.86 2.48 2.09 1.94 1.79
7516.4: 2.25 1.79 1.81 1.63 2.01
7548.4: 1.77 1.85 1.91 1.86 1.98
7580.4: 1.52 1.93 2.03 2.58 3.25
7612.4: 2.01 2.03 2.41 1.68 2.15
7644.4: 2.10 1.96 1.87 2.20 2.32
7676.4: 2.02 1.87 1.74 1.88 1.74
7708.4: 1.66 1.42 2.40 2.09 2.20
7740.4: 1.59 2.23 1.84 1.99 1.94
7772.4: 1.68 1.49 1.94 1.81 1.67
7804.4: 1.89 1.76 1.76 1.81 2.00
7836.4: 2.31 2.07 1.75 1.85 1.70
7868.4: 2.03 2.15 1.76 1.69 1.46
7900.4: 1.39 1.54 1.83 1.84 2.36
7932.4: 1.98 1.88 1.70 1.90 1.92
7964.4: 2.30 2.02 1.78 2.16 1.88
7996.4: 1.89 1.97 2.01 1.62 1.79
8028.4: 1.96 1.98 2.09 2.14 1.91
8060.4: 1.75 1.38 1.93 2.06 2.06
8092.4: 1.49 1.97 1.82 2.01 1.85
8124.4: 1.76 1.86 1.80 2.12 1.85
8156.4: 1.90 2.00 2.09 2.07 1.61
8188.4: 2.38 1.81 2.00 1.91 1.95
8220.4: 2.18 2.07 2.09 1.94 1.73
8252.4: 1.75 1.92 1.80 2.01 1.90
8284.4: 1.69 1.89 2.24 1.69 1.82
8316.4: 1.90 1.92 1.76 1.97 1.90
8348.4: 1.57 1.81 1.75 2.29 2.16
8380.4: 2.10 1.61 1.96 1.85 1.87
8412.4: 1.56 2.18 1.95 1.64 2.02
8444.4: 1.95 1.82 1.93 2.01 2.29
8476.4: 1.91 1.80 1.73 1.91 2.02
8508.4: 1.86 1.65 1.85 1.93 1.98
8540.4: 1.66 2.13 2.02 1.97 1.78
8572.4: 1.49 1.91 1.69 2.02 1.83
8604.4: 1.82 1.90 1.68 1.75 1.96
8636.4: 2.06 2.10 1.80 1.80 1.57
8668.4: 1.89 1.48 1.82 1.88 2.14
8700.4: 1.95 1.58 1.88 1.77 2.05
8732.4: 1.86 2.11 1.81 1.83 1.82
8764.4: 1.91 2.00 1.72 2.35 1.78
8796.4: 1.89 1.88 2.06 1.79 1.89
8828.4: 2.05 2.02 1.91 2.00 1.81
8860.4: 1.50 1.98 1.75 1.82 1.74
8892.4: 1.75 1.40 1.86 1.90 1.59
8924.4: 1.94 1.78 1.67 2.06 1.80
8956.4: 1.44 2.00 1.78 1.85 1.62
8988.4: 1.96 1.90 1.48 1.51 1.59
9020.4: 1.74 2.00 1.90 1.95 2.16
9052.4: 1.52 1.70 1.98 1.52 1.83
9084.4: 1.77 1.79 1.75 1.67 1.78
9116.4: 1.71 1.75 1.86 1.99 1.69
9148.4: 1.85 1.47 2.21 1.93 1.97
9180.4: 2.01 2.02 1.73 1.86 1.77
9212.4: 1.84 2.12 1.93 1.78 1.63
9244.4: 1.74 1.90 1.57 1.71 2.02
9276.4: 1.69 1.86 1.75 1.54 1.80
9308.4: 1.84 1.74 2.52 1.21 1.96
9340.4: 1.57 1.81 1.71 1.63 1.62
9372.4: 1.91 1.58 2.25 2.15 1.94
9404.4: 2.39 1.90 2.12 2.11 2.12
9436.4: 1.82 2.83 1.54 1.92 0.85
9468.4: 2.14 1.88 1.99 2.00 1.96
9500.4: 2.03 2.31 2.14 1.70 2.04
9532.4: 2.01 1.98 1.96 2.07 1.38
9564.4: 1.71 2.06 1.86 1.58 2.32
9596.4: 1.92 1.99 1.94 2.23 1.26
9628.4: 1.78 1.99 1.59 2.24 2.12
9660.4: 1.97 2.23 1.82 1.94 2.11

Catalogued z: 0.250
